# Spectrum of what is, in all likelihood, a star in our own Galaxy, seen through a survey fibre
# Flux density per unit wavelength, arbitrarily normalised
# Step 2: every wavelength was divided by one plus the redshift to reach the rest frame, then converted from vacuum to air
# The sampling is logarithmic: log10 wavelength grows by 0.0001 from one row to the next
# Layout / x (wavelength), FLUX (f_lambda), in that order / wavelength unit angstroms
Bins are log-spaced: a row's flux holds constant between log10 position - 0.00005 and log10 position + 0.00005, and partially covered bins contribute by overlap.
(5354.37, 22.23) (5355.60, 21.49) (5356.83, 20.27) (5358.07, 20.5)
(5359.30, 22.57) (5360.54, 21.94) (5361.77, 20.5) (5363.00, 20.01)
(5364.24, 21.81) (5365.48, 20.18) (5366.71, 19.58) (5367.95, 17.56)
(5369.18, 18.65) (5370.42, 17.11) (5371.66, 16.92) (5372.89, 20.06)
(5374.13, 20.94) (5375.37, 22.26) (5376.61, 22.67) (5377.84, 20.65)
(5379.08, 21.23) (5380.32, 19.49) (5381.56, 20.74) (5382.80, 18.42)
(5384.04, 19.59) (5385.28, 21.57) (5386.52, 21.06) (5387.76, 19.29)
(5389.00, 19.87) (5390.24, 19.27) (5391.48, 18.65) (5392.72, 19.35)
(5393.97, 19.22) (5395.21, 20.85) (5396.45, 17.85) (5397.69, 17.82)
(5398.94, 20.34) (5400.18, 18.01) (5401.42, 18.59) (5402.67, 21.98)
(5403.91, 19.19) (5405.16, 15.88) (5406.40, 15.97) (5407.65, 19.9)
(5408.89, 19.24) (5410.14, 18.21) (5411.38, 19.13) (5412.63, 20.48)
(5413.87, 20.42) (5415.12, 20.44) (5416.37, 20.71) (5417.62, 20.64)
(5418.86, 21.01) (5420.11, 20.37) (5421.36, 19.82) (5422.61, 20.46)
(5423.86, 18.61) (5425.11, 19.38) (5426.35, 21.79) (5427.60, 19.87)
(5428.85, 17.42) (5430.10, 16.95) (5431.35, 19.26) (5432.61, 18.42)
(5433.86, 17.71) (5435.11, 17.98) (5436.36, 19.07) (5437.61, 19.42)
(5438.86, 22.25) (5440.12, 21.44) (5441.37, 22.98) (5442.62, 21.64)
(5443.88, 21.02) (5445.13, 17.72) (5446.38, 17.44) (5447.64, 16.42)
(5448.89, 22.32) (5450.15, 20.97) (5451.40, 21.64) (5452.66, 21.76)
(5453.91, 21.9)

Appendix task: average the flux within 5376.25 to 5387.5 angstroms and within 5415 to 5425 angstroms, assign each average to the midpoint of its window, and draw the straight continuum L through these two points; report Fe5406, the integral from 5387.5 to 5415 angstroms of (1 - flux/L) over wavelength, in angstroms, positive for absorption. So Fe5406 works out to 1.70 angstroms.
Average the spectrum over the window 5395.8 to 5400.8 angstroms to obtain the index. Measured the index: 18.5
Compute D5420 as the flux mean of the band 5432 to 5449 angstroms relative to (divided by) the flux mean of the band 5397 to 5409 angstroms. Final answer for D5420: 1.05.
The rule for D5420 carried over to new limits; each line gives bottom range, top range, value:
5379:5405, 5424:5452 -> 1.01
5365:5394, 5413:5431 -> 1.00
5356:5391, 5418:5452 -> 0.98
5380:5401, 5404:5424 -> 1.00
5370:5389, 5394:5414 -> 0.94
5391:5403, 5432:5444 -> 1.05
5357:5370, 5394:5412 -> 0.93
